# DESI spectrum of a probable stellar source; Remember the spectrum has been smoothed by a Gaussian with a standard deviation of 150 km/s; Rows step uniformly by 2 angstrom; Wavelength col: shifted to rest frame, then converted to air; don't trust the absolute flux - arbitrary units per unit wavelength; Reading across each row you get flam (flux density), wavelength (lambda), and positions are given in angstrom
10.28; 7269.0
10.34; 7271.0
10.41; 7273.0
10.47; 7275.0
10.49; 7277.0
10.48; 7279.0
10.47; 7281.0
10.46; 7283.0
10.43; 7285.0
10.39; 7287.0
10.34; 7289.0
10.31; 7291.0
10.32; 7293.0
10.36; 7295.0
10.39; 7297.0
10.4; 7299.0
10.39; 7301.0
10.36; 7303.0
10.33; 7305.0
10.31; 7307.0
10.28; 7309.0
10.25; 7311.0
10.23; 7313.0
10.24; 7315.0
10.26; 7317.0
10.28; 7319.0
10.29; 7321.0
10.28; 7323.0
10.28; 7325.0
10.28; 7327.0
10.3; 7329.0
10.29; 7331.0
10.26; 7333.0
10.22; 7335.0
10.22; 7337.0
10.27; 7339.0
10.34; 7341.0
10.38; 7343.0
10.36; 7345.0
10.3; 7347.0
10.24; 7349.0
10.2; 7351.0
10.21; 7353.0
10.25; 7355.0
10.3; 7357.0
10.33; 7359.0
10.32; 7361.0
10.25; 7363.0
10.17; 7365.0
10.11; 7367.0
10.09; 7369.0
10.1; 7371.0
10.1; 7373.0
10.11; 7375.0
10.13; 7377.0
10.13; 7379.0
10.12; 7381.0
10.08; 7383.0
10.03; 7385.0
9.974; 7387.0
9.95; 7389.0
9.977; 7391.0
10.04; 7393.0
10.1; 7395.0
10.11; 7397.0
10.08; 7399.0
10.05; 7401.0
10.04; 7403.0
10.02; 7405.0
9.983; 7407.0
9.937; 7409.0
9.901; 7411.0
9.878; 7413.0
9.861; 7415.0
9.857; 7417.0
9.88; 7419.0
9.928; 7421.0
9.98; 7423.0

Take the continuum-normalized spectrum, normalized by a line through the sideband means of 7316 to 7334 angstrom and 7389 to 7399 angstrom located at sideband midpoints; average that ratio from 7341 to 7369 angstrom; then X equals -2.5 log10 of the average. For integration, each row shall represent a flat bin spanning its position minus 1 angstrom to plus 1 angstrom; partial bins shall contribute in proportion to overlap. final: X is -0.01 mag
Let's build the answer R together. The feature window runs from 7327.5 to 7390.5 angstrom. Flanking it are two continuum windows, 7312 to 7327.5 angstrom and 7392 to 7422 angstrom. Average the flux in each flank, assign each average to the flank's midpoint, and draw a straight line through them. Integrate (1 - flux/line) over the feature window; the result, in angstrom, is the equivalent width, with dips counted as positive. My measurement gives -0.4 angstrom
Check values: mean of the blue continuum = 10.3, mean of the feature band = 10.2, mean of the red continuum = 9.98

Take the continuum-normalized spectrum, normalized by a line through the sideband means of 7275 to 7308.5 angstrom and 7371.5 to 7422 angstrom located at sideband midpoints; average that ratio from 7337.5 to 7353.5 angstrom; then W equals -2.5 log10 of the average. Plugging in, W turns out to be -0.01 mag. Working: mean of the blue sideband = 10.4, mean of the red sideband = 10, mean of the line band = 10.3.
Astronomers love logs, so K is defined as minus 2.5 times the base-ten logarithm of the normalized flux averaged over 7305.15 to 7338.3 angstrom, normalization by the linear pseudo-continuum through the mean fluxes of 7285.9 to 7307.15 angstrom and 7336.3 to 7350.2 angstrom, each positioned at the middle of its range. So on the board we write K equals 0.01 mag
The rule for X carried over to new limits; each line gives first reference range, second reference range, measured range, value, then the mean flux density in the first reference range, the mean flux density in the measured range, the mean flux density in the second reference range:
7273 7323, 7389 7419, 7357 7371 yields -0.01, 10.4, 10.2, 9.98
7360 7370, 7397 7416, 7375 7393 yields 0.00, 10.2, 10.1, 9.98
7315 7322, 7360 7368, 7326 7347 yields 0.00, 10.3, 10.3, 10.2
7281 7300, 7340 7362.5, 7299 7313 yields 0.00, 10.4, 10.3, 10.3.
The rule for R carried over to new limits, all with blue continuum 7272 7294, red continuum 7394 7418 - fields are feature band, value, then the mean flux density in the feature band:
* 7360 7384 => -0.09 angstrom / 10.1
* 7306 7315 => 0.05 angstrom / 10.3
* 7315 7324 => 0.01 angstrom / 10.3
